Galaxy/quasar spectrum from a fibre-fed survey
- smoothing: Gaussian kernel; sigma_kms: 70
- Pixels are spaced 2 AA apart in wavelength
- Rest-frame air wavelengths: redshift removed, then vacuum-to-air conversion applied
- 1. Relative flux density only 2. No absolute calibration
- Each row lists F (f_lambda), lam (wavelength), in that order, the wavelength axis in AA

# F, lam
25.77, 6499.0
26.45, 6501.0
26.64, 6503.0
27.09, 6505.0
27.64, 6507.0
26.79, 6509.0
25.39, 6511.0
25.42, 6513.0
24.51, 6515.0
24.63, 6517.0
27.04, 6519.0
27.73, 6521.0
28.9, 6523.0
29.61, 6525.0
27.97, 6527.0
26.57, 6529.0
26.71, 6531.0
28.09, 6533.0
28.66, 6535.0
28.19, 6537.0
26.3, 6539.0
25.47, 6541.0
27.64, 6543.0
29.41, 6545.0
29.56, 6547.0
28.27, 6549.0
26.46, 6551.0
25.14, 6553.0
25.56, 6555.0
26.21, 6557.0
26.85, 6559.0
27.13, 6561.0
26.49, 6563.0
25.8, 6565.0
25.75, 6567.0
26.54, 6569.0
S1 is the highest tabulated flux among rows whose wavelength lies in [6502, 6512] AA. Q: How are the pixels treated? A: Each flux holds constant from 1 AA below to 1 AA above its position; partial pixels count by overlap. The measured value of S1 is 27.64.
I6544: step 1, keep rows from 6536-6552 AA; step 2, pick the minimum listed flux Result 25.47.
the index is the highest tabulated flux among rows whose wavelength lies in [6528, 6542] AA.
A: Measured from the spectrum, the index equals 28.66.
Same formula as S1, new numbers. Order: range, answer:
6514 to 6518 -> 24.63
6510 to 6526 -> 29.61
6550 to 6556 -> 26.46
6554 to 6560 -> 26.85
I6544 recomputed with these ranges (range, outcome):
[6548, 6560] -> 25.14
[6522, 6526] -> 28.9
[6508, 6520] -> 24.51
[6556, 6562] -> 26.21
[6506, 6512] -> 25.39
